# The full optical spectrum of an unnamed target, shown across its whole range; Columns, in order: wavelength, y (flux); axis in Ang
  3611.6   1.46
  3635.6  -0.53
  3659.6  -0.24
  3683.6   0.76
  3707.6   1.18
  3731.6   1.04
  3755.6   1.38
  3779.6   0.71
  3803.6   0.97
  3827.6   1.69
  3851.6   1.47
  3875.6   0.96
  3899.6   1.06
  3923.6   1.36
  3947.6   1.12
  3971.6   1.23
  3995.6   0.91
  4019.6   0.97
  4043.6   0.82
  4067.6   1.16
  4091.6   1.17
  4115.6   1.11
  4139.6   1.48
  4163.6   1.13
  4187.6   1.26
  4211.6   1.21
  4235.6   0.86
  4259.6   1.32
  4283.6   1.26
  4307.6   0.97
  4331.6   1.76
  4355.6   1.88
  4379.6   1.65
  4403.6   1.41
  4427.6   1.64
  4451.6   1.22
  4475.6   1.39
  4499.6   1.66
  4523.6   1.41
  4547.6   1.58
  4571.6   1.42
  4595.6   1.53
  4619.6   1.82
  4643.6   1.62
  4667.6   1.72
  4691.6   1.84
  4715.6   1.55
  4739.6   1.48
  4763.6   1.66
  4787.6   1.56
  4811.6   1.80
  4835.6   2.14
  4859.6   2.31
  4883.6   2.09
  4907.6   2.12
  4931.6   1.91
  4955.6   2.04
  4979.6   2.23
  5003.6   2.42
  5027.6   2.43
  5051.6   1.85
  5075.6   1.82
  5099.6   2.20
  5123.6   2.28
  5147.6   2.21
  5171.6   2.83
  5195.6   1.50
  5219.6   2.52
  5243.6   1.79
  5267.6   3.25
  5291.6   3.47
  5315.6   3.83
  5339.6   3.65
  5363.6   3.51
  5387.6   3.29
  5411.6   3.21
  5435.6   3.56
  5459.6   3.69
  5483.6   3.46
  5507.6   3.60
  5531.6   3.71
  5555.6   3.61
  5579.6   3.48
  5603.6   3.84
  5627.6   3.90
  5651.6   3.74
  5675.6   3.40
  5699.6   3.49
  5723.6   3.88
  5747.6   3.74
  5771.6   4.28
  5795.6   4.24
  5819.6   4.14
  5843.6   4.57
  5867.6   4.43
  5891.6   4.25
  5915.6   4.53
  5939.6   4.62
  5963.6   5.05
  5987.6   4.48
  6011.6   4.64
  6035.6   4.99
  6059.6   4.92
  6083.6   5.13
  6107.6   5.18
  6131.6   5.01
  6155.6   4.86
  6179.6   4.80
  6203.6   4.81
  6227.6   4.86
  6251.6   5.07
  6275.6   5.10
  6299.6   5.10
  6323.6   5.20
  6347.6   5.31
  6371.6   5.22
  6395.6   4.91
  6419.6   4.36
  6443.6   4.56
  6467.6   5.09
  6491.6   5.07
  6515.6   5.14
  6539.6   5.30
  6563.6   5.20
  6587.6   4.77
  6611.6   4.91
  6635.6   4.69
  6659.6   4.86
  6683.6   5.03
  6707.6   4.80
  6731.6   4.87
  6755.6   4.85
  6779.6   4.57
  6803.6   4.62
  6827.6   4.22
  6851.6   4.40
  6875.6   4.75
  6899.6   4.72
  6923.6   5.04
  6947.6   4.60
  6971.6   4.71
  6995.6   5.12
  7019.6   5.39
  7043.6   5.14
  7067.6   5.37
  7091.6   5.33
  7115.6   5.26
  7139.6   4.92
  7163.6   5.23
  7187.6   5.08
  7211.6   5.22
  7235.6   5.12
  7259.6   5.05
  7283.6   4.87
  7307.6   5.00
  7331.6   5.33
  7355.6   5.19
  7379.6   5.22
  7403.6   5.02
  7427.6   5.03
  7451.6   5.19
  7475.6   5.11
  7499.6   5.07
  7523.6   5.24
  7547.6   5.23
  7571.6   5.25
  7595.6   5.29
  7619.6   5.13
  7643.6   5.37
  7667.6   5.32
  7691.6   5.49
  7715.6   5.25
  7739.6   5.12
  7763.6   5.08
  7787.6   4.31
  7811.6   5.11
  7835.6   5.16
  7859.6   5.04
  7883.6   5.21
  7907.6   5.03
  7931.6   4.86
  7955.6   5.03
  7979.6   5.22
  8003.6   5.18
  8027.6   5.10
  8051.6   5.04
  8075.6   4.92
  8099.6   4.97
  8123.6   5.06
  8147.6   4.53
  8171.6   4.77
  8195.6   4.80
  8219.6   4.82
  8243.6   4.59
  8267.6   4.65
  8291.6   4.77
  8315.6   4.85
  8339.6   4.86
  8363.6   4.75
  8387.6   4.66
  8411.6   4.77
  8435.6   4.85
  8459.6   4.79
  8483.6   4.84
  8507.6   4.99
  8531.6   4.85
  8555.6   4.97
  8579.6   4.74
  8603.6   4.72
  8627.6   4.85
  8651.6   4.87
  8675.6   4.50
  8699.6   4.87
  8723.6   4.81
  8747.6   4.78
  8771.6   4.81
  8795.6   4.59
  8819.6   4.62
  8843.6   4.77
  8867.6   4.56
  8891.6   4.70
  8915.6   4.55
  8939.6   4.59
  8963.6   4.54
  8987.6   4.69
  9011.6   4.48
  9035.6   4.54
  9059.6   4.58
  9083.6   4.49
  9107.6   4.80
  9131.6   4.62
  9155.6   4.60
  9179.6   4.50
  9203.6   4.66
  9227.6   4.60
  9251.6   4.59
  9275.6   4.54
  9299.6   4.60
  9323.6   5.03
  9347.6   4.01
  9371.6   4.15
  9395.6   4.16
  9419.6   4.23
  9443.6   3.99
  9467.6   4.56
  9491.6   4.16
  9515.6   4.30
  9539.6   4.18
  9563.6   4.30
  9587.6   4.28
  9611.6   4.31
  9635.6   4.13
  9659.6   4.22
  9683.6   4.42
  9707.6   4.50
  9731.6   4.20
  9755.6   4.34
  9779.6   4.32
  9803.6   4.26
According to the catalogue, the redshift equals 0.321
